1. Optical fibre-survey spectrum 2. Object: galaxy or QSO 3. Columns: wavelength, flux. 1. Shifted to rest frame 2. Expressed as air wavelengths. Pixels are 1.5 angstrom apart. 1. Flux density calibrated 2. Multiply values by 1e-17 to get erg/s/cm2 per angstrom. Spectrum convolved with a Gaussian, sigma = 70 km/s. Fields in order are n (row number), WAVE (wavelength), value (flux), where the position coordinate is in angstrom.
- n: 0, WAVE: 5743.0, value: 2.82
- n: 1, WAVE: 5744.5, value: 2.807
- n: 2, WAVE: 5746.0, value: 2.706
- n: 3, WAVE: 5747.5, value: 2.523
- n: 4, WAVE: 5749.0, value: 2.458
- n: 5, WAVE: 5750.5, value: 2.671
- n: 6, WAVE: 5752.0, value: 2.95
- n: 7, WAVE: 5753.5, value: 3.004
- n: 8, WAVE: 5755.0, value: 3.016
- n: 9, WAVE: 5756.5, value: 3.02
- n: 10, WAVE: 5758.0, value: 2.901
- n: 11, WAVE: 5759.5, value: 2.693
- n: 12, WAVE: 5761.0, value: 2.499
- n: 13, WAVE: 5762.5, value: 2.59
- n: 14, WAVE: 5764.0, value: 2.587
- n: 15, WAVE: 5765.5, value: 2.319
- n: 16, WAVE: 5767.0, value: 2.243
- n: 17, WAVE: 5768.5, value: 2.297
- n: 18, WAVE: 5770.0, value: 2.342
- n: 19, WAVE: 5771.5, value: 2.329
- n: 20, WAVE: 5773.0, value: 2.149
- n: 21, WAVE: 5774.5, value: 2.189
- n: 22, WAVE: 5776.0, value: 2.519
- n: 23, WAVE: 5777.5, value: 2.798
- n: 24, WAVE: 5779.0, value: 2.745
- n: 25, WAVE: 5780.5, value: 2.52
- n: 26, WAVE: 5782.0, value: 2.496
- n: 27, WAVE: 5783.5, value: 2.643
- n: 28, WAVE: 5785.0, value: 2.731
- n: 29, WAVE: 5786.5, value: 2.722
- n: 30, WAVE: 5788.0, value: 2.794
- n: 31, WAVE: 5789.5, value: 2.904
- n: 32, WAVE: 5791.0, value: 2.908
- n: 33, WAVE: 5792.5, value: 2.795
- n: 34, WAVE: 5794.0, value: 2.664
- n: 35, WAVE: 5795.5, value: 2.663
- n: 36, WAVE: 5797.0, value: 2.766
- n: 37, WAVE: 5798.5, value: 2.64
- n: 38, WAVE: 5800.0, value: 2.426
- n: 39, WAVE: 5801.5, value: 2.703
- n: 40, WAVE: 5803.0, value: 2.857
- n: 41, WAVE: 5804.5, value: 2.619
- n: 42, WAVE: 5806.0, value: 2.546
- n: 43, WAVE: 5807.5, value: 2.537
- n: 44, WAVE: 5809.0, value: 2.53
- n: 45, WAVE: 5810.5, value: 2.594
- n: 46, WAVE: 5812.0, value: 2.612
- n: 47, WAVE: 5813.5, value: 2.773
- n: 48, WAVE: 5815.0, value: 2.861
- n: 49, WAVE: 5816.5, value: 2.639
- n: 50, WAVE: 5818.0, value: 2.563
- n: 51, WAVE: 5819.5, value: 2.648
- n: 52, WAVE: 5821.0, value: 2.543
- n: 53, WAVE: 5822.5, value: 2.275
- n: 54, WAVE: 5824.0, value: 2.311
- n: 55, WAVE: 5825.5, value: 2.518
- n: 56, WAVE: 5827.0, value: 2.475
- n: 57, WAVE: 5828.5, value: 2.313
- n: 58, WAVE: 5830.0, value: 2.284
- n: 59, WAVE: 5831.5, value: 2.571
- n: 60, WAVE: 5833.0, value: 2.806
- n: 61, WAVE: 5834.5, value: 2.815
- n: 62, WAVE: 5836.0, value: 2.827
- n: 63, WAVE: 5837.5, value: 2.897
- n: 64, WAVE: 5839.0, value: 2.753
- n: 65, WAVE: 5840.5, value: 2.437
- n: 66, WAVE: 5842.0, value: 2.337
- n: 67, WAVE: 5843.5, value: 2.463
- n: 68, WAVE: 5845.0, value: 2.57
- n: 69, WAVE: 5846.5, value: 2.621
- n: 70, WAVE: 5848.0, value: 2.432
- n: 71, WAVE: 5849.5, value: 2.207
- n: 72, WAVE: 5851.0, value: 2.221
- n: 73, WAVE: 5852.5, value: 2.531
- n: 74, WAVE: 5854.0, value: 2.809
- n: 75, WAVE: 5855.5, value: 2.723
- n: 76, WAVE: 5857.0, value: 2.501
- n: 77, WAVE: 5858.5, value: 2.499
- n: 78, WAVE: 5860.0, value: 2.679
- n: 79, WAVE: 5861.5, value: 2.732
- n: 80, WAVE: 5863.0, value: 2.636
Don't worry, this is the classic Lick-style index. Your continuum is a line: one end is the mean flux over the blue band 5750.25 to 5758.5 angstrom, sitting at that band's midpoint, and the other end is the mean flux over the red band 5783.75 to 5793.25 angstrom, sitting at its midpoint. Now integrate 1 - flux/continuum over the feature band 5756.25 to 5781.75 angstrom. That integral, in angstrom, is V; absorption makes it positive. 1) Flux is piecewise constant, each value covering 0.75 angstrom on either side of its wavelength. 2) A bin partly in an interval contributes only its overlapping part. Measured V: 3.3 angstrom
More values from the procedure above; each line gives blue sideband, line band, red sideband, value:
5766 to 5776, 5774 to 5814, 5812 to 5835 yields -4.29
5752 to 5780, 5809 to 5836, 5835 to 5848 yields 0.30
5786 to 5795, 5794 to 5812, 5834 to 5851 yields 0.74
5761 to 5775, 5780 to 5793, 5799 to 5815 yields -1.27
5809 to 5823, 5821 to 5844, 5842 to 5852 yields -0.31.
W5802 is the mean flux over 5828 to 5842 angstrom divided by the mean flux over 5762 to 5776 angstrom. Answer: 1.12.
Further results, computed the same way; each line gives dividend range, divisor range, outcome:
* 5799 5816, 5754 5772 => 1.02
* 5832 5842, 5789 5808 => 1.01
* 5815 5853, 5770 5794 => 0.97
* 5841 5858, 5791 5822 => 0.94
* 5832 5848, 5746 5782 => 1.02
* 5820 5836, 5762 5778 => 1.05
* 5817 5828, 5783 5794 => 0.89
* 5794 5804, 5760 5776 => 1.13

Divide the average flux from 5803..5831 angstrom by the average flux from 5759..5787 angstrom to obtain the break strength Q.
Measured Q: 1.0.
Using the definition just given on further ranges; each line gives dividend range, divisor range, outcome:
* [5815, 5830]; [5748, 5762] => 0.89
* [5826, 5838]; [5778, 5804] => 0.97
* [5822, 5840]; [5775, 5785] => 0.98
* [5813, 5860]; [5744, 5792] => 0.97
